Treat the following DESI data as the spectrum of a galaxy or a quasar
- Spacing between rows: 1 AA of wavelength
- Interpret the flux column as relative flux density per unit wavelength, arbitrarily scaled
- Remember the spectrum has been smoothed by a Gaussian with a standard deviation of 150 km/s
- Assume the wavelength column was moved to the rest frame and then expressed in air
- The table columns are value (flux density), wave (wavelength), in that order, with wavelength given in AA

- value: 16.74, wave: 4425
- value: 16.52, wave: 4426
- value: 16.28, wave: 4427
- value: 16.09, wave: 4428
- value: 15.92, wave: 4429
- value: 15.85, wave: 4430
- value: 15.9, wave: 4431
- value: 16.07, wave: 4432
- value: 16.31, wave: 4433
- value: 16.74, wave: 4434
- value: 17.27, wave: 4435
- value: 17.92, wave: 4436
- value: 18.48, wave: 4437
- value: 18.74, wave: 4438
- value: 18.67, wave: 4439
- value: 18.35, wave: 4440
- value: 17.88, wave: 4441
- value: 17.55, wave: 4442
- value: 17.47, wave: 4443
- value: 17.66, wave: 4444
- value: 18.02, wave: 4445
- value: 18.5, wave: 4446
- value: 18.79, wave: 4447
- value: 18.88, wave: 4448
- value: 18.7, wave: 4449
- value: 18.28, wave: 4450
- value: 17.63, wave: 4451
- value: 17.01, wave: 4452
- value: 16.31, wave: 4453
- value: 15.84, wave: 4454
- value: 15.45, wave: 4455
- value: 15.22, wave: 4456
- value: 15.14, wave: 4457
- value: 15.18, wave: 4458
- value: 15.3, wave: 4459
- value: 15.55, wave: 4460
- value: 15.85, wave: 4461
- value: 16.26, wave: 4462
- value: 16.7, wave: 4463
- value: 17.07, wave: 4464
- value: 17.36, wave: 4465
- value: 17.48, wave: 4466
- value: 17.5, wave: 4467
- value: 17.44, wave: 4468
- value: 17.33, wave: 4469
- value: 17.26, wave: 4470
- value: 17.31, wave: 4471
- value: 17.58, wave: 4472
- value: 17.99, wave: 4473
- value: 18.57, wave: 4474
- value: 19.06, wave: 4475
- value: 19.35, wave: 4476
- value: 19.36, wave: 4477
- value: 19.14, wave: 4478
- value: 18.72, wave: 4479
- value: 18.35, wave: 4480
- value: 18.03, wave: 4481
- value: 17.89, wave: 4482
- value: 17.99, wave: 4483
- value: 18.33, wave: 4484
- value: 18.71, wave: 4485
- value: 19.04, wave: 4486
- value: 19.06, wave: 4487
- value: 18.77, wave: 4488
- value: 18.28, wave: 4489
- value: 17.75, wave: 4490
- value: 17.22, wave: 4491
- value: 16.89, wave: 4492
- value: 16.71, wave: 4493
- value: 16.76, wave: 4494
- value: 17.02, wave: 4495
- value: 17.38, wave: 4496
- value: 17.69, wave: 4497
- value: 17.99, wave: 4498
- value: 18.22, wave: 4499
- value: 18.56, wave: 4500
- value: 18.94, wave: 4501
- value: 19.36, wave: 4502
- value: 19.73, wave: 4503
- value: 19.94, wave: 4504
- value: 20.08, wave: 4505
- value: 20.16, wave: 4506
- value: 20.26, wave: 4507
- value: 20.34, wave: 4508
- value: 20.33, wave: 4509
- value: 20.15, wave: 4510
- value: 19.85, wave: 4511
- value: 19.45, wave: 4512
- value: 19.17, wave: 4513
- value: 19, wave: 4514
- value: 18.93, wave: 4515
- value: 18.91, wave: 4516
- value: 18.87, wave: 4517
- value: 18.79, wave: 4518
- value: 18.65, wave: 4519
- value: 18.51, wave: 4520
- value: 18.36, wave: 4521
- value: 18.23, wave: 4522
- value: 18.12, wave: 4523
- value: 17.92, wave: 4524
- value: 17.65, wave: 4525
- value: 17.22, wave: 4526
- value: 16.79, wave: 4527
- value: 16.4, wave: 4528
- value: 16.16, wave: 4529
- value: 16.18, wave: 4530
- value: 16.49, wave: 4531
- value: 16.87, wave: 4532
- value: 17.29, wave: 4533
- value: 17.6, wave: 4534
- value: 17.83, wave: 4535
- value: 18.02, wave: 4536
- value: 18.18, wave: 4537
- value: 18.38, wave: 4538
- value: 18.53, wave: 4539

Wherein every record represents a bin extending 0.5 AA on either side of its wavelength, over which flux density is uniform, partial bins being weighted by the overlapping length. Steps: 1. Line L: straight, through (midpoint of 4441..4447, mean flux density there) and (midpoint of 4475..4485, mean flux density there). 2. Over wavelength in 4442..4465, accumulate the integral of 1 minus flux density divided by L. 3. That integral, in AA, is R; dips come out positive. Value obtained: 1.5 AA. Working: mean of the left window 17.9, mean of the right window 18.6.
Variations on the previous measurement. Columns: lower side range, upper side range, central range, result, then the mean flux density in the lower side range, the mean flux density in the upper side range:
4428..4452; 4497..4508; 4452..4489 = 2.0 AA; 17.6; 19.3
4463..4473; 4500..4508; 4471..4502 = 0.6 AA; 17.4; 19.7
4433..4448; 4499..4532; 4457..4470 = 1.2 AA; 18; 18.6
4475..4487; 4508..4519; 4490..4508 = 0.6 AA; 18.7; 19.4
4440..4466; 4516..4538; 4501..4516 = -1.9 AA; 17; 17.7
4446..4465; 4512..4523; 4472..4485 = -0.8 AA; 16.7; 18.7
